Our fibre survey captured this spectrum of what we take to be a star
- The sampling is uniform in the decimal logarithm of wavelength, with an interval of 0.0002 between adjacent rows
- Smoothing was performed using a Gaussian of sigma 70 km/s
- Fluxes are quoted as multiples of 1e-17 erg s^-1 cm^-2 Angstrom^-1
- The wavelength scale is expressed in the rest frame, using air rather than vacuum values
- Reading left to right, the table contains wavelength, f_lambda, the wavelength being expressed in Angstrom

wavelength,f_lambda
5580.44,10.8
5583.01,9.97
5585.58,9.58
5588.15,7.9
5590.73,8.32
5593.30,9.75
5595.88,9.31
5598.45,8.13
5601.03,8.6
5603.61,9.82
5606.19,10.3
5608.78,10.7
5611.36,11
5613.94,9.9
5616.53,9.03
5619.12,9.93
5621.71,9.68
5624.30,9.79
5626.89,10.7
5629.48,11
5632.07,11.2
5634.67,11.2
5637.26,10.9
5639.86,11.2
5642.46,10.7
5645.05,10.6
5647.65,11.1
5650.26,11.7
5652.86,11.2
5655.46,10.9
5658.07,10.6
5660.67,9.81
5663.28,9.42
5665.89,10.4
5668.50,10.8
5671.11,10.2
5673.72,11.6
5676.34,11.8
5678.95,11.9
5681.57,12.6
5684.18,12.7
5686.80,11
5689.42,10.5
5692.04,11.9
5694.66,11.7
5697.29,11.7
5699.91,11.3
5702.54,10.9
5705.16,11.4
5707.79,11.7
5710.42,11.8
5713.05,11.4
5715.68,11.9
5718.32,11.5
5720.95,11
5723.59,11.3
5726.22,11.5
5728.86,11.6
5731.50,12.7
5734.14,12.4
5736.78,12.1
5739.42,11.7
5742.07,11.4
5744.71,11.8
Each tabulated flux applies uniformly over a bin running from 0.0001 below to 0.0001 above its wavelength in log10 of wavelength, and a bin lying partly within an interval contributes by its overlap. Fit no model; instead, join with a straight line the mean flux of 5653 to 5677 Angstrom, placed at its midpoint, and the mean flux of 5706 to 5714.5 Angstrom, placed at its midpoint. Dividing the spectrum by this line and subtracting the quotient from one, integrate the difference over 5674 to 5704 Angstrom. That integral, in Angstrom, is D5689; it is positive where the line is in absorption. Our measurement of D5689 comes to -1.3 Angstrom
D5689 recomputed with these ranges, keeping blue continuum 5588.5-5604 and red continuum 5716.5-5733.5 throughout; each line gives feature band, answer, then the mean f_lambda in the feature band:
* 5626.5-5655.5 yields -3.6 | 11.1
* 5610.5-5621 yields -0.7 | 9.9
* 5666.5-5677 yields -0.5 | 11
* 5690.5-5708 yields -0.6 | 11.5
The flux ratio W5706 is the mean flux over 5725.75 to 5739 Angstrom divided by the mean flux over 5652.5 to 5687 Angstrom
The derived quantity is 1.09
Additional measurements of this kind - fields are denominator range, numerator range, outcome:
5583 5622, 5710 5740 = 1.24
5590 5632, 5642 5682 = 1.11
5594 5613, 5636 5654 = 1.14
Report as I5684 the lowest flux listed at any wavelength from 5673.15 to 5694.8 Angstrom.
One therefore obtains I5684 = 10.5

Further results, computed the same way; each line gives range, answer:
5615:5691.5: 9.03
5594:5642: 8.13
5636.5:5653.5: 10.6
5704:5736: 11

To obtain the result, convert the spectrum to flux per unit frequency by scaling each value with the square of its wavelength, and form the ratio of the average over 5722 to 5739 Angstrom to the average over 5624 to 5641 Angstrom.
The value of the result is 1.1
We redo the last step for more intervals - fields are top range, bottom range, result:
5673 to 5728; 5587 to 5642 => 1.20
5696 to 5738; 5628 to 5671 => 1.11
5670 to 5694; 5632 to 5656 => 1.06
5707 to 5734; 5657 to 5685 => 1.07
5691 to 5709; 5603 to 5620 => 1.17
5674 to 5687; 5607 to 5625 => 1.23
